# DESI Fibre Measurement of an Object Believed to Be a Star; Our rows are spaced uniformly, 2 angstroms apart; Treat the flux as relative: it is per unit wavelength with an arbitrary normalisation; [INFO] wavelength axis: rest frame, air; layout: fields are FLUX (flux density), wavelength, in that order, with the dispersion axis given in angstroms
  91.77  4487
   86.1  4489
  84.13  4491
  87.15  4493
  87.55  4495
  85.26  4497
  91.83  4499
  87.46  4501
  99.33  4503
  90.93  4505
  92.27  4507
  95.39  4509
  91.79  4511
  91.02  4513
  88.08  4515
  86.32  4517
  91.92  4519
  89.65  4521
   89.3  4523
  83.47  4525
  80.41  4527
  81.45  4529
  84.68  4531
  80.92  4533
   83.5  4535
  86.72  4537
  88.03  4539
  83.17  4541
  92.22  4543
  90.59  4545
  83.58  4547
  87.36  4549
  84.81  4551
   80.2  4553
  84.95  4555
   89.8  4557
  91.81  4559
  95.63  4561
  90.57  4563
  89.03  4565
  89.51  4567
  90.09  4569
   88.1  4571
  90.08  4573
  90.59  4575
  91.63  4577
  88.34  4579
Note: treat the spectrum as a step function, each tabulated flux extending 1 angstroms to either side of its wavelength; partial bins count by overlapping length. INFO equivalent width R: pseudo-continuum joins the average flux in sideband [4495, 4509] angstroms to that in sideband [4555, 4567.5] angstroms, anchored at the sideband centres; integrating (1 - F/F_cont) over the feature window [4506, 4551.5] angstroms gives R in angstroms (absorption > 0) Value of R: 1.8 angstroms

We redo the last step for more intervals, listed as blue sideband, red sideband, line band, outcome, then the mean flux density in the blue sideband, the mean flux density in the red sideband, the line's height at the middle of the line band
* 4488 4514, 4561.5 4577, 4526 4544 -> 1.1 angstroms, 90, 90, 90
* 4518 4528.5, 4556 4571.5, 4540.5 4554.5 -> 0.5 angstroms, 86.7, 90.6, 89.1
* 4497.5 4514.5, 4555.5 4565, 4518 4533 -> 1.0 angstroms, 92.2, 91.3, 91.8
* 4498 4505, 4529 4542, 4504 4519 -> -0.1 angstroms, 92.6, 84.3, 90.1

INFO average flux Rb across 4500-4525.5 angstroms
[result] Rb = 90.7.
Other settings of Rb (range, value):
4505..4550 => 87.4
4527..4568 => 86.8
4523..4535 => 82.9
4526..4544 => 84.6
